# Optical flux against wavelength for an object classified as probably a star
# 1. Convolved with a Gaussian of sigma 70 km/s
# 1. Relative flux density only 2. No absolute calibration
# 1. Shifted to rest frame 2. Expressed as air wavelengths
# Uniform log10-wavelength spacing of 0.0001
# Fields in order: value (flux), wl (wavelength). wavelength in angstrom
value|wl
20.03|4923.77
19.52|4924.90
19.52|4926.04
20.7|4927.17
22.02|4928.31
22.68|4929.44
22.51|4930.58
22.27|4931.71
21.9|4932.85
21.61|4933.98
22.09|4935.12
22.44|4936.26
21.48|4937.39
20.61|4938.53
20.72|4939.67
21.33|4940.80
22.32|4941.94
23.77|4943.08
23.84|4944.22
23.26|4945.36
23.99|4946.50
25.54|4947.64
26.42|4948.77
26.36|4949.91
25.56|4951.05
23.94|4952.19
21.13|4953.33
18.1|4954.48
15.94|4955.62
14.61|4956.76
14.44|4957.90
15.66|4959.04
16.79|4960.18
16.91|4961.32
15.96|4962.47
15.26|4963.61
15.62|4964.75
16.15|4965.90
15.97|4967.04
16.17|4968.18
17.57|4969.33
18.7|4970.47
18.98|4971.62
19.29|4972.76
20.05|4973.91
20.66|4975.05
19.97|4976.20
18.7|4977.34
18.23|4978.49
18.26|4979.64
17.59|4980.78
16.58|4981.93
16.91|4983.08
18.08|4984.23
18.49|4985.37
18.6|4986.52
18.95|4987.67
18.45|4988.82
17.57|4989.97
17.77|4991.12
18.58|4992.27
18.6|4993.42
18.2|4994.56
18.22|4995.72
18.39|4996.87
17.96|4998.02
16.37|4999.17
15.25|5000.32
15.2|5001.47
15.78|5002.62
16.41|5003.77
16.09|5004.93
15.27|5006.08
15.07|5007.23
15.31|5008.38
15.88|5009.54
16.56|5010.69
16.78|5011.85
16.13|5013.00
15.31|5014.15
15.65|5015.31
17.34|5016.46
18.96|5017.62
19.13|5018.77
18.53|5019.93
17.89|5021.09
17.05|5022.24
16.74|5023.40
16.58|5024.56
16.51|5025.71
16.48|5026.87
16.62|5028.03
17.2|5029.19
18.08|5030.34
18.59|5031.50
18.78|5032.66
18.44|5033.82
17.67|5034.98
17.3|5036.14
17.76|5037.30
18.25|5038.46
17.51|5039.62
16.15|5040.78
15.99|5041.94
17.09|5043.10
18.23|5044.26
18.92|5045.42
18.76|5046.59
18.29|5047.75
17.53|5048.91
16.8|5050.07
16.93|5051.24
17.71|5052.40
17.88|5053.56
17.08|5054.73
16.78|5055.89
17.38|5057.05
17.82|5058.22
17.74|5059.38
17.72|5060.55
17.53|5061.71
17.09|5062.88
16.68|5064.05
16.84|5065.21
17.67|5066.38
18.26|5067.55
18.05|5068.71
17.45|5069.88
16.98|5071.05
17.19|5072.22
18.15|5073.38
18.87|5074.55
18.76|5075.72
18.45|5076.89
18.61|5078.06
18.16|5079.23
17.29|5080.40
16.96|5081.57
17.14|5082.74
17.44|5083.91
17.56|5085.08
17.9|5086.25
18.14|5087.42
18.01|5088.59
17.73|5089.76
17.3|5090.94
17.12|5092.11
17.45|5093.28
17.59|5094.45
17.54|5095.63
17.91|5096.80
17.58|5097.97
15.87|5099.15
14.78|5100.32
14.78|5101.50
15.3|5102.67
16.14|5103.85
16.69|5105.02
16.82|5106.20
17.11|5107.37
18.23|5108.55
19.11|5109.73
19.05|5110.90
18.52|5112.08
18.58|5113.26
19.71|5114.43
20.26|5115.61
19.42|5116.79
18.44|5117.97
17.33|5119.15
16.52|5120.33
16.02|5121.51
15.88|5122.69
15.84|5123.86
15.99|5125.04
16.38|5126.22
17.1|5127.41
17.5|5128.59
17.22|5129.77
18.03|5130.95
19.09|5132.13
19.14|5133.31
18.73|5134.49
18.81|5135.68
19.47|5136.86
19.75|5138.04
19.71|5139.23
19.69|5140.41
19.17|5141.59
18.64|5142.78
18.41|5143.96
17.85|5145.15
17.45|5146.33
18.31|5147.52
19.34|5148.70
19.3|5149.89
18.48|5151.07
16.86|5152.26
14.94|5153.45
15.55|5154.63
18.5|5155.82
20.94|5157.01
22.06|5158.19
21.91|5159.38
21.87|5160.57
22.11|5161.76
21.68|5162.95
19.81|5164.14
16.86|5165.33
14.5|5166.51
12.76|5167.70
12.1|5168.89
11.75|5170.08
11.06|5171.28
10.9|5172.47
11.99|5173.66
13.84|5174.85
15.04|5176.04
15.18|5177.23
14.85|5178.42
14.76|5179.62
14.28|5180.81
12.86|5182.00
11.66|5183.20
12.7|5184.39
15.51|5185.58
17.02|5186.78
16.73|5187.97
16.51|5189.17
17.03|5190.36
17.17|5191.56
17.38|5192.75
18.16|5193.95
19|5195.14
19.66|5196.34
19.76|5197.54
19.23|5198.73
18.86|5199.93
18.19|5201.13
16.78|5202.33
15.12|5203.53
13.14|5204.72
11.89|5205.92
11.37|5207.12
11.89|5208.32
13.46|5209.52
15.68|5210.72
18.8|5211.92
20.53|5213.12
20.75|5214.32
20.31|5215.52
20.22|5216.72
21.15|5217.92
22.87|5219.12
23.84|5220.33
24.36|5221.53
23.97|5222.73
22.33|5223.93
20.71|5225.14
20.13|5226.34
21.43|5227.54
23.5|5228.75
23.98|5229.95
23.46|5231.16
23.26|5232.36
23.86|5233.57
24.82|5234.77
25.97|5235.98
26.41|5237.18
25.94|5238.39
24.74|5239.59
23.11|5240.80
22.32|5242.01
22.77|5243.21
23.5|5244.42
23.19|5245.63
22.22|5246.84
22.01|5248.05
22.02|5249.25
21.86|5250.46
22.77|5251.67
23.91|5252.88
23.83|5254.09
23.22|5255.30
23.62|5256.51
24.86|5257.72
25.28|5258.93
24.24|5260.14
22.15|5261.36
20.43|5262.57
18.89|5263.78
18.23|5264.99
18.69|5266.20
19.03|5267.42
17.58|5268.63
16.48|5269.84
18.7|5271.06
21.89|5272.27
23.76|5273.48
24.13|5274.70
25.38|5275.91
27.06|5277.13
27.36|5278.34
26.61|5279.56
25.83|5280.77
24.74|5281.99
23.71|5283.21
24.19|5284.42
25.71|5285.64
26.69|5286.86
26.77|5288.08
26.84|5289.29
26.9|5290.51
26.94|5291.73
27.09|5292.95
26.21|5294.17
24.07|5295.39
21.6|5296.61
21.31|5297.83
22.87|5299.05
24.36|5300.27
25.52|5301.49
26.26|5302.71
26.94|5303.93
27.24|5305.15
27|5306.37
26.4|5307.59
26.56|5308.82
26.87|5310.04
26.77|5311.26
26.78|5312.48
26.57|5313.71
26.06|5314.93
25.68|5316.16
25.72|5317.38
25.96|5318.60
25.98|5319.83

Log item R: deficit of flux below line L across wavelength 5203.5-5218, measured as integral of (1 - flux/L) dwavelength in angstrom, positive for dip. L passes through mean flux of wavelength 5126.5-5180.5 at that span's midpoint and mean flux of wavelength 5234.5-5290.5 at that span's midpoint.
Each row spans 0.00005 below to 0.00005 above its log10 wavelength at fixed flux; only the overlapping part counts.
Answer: 3.0 angstrom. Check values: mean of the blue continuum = 17.4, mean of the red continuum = 23.4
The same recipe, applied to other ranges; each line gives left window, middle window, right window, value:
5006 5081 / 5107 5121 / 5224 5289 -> 0.6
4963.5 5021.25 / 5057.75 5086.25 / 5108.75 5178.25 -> -0.3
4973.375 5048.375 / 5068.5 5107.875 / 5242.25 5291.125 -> 3.9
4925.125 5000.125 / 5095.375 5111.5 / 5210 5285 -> 3.2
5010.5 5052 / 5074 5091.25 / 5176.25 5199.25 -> -0.9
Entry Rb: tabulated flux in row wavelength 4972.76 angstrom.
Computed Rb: 19.29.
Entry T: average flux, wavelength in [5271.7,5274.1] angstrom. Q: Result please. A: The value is 22.8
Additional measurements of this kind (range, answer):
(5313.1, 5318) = 26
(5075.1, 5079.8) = 18.5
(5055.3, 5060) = 17.4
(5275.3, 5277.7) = 26.2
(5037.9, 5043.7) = 17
